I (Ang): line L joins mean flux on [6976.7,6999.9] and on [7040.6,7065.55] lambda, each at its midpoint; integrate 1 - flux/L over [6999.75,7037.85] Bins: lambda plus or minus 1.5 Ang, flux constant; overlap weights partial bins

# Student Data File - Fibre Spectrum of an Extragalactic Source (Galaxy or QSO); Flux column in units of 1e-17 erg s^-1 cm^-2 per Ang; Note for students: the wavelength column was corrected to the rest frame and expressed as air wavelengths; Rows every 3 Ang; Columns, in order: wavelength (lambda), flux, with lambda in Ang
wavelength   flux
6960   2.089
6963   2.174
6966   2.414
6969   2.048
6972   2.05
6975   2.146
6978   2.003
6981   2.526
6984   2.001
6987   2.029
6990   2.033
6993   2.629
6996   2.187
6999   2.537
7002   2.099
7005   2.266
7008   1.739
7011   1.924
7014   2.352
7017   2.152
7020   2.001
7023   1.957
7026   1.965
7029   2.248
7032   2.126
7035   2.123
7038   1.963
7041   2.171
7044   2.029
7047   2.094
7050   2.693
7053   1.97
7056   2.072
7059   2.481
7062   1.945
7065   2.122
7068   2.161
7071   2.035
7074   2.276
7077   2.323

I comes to 2.2 Ang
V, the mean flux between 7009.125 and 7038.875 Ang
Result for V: 2.08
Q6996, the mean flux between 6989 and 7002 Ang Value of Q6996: 2.33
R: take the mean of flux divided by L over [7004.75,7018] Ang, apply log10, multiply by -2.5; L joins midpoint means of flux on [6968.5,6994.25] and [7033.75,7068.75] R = 0.05 mag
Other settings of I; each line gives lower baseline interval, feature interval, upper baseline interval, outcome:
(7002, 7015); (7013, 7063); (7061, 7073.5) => -1.5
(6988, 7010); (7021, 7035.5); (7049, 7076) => 0.8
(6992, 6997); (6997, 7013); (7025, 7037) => 1.4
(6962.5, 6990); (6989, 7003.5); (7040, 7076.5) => -1.0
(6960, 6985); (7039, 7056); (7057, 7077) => 0.0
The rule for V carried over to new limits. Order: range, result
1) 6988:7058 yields 2.15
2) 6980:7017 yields 2.19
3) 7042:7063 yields 2.19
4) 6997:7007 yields 2.27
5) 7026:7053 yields 2.16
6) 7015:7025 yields 2.05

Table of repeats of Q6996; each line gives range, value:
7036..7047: 2.06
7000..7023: 2.08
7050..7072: 2.15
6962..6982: 2.19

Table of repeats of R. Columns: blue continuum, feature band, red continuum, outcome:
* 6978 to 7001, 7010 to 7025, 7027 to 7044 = 0.05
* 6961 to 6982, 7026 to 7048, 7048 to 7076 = 0.05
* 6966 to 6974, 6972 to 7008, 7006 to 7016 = -0.06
